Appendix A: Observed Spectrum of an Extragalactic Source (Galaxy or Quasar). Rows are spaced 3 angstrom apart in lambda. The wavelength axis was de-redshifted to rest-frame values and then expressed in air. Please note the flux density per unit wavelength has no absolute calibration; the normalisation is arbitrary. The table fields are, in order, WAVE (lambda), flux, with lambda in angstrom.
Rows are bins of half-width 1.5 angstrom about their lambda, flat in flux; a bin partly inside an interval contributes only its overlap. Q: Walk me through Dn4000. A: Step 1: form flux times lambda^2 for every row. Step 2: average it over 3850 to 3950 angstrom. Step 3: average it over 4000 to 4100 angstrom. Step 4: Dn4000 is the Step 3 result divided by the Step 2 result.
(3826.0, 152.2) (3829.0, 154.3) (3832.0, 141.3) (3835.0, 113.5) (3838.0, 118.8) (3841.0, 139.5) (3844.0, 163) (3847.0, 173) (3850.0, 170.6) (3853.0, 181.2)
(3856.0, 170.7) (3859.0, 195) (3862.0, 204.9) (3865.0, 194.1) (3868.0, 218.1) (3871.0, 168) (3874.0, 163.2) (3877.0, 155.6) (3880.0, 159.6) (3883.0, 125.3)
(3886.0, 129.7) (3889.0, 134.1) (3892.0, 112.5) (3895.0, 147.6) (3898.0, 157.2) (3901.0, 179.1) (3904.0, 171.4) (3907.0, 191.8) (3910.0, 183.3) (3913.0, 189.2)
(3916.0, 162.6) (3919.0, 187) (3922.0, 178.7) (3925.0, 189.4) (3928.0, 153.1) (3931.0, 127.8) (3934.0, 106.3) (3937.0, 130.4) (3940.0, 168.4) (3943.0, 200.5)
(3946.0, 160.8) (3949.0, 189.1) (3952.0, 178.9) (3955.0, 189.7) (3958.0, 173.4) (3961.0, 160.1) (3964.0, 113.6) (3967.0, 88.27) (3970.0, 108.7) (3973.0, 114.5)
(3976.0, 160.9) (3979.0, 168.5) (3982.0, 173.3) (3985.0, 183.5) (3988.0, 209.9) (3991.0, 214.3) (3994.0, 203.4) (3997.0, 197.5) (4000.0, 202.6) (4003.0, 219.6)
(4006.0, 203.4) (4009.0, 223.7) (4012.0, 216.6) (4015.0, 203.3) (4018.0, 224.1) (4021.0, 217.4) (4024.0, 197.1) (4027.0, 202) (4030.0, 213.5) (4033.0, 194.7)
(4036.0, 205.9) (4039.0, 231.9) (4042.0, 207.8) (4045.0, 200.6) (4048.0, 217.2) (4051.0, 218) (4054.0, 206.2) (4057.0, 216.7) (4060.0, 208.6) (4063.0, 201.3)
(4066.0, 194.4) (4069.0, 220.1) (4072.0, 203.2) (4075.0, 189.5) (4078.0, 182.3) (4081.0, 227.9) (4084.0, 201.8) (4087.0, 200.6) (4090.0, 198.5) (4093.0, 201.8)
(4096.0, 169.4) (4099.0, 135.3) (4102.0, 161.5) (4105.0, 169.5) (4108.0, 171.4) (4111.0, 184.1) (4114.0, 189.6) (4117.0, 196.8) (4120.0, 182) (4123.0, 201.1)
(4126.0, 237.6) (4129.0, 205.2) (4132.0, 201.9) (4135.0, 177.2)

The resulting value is 1.33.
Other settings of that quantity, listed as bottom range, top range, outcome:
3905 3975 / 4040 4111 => 1.32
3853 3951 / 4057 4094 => 1.33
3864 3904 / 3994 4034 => 1.42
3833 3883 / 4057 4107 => 1.29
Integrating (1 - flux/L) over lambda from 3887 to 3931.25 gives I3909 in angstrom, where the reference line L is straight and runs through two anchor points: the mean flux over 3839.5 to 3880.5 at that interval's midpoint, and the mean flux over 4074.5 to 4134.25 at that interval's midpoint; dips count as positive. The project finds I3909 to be 3.4 angstrom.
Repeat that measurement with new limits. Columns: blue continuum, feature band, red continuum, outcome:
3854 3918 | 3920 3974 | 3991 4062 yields 9.63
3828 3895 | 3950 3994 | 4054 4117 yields 3.35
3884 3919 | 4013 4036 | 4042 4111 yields -2.81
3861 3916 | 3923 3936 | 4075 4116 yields 1.86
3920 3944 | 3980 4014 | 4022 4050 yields -2.67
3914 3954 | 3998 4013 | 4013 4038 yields -1.06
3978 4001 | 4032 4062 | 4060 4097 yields -1.94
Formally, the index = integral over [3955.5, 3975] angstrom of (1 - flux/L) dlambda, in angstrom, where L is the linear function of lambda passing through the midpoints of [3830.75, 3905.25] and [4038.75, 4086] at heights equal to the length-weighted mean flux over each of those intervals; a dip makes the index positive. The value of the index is 5.60 angstrom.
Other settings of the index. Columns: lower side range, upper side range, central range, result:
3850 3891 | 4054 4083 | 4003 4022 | -2.0 angstrom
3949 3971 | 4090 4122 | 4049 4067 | -4.3 angstrom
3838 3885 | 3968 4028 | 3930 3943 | 2.9 angstrom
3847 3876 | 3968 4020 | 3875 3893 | 4.6 angstrom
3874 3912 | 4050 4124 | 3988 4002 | -2.5 angstrom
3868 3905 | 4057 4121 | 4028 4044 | -2.6 angstrom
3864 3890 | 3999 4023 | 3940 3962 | 1.3 angstrom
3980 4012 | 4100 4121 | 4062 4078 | -1.1 angstrom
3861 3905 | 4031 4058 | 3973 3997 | 1.1 angstrom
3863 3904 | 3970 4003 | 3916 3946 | 1.5 angstrom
